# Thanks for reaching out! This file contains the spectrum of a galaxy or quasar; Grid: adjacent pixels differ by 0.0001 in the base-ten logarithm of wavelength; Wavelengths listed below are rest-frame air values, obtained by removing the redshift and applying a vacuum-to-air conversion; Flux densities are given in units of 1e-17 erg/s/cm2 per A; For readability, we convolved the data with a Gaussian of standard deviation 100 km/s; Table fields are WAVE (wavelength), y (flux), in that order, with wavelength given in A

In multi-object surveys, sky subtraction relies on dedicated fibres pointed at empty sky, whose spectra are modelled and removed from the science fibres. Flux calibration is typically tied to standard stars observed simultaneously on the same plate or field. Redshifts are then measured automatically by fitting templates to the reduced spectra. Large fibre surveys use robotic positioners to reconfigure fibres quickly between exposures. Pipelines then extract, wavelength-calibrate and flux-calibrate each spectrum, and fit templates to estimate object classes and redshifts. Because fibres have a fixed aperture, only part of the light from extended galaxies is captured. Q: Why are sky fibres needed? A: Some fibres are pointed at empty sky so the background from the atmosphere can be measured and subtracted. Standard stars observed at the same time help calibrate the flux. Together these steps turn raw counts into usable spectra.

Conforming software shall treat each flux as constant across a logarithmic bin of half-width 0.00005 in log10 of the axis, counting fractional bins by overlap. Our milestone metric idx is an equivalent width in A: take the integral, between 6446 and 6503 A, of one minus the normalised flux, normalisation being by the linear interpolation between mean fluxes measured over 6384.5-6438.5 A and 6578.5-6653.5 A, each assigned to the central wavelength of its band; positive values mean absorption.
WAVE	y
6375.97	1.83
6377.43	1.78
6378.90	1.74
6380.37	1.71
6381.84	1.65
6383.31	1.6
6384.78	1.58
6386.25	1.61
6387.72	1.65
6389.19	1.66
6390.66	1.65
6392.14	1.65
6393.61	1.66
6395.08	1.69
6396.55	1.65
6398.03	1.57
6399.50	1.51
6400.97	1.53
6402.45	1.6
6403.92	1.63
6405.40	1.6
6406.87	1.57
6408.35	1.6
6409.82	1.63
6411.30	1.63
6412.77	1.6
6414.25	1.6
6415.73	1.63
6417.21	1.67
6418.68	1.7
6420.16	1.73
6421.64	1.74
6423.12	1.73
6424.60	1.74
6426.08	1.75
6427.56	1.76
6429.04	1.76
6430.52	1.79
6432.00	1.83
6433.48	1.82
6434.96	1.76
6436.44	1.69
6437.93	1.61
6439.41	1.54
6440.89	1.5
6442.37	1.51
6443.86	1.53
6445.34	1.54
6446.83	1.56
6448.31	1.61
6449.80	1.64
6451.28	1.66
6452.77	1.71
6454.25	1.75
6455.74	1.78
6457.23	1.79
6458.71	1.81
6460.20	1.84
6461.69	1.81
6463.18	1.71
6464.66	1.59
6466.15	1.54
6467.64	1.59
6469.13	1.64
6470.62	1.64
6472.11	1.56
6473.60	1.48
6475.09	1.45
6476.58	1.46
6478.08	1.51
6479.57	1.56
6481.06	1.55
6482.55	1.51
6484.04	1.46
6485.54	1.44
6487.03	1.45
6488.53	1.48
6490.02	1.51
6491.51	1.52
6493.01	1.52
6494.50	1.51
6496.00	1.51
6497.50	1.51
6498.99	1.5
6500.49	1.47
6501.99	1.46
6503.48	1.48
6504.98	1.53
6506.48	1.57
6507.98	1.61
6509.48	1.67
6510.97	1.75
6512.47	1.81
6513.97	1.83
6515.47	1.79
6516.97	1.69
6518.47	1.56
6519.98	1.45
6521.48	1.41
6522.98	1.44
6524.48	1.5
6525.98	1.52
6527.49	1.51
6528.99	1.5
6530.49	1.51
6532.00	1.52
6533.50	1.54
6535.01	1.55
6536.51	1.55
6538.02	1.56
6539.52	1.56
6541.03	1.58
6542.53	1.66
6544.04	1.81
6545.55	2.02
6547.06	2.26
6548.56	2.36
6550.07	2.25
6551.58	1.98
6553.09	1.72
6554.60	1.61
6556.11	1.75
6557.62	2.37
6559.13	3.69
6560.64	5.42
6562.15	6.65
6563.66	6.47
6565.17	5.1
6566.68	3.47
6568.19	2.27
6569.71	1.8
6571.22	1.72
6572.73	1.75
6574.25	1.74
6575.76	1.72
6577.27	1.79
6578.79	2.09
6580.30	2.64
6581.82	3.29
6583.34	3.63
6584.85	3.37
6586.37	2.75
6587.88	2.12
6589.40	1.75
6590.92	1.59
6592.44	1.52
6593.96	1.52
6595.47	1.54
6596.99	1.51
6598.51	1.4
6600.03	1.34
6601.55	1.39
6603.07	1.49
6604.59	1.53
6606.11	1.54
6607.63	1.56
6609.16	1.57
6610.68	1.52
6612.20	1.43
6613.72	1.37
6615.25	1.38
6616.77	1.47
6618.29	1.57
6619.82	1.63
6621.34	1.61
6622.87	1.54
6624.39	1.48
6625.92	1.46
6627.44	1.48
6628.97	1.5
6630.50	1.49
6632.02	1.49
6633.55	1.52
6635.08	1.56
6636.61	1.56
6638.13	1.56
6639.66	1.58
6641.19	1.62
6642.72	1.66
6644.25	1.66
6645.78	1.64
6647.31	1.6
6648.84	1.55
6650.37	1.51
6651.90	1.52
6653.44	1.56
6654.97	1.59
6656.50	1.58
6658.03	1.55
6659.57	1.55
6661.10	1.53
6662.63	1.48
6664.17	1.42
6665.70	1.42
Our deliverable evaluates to 3.3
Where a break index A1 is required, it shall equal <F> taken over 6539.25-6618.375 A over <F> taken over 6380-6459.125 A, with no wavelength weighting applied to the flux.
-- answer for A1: 1.4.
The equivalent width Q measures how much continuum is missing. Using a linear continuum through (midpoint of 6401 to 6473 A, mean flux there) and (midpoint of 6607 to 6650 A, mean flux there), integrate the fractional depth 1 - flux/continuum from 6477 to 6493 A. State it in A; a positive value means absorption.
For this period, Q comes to 1.3 A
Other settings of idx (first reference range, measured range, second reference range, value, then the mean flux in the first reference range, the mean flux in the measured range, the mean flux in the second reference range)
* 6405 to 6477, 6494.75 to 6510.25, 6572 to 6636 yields 1.49 A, 1.66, 1.53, 1.75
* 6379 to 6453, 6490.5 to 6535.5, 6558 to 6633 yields 8.79 A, 1.65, 1.56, 2.18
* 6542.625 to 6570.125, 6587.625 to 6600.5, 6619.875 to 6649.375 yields 4.19 A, 3.04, 1.57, 1.56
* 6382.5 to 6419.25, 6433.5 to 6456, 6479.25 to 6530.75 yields -0.58 A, 1.62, 1.63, 1.55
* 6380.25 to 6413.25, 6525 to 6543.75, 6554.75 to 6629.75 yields 4.41 A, 1.62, 1.55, 2.2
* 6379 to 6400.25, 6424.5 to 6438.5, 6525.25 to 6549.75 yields -0.85 A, 1.63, 1.75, 1.7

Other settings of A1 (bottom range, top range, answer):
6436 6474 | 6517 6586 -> 1.42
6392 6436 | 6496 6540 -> 0.93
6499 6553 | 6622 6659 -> 0.93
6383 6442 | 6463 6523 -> 0.94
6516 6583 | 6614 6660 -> 0.68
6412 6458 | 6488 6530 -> 0.93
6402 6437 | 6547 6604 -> 1.48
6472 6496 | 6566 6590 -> 1.58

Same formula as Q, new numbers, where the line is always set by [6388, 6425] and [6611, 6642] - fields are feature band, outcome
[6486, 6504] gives 1.1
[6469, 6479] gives 0.5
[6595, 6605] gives 0.5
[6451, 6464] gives -1.3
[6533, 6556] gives -3.6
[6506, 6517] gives -1.0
